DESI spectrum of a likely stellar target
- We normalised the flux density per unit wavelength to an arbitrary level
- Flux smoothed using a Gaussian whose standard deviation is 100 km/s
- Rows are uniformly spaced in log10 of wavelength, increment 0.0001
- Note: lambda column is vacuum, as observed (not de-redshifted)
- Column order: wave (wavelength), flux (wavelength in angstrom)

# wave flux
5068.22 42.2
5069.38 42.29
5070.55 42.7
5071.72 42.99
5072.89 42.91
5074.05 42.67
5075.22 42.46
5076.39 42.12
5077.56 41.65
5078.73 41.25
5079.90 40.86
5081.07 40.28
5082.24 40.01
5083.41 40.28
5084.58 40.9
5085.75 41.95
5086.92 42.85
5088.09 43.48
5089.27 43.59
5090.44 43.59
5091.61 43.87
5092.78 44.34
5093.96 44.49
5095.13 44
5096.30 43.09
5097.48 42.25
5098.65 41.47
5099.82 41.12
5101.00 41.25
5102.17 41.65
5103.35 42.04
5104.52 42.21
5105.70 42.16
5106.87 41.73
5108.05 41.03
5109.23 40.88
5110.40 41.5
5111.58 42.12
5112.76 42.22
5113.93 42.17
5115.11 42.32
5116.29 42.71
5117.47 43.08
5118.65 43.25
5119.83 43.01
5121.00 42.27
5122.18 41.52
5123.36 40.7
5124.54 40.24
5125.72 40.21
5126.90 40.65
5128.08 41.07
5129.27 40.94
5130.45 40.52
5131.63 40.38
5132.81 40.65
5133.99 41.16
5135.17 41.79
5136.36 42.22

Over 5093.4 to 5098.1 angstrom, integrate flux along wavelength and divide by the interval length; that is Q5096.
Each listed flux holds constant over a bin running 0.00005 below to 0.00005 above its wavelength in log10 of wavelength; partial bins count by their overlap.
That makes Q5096 43.5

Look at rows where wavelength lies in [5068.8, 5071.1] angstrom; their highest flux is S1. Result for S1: 42.7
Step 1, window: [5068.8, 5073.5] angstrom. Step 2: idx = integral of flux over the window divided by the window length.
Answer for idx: 42.8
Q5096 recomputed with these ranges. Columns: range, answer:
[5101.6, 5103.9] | 41.8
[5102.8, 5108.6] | 41.9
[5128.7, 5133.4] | 40.7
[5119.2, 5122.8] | 42.3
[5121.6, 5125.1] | 40.8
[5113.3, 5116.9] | 42.4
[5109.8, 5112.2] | 41.8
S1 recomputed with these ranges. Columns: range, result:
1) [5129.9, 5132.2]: 40.52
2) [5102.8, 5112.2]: 42.21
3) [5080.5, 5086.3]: 41.95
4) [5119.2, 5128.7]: 43.01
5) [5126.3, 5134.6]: 41.16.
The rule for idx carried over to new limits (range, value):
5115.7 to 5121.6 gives 42.9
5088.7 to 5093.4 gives 43.8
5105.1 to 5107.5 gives 41.9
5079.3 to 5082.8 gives 40.4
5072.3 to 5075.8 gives 42.7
